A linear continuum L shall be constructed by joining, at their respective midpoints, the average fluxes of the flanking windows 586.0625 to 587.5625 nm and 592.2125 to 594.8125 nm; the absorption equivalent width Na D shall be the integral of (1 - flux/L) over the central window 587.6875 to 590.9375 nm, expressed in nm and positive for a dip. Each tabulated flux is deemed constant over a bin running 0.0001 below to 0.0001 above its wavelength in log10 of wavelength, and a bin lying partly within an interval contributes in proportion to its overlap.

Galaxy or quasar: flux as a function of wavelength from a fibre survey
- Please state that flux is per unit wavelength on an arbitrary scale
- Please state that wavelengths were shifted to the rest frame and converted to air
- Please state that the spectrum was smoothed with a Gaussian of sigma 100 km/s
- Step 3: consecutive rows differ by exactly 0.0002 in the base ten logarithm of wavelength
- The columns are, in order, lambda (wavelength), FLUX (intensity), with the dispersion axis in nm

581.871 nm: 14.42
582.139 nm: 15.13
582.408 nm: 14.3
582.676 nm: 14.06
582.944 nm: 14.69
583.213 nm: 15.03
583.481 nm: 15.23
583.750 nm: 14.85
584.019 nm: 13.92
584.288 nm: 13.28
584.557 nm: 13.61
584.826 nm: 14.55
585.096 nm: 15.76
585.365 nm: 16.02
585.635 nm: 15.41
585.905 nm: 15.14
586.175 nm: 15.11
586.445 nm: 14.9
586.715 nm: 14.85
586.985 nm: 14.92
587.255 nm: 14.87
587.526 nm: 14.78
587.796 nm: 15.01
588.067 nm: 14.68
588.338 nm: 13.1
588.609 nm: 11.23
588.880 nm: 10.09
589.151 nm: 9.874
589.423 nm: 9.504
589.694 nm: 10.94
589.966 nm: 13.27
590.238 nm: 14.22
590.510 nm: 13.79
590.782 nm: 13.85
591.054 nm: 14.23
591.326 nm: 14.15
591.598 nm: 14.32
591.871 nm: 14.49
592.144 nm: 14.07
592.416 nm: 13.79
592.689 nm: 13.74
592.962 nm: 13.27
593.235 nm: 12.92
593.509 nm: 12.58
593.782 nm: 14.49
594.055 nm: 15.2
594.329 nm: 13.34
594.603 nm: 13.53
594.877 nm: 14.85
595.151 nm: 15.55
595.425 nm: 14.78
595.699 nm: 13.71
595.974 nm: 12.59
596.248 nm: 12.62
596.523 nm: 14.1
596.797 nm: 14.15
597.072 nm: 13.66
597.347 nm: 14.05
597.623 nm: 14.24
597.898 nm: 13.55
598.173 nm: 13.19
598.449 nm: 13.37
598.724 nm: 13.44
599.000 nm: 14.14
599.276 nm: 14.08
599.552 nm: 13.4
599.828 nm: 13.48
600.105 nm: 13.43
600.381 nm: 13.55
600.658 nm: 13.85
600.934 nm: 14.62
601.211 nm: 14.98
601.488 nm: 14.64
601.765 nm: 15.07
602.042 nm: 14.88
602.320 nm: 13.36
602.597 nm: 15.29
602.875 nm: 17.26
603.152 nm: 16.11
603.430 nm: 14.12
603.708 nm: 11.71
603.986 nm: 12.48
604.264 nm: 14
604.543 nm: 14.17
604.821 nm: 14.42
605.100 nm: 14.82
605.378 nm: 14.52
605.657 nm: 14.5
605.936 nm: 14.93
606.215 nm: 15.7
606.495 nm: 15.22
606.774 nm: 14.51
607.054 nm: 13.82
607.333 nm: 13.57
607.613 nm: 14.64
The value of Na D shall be 0.450 nm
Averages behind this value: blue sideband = 14.9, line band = 12.4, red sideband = 13.7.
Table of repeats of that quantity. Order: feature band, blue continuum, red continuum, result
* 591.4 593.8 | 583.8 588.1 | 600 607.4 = 0.16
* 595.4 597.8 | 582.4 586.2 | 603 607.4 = 0.13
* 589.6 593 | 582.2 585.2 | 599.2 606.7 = 0.16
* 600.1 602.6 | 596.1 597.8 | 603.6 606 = -0.09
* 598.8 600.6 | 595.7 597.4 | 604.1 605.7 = 0.02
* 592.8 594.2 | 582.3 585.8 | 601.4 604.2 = 0.09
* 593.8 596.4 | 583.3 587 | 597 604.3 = 0.06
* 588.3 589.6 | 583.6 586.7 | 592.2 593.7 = 0.32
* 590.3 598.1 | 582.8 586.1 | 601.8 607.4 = 0.39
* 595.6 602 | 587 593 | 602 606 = 0.07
